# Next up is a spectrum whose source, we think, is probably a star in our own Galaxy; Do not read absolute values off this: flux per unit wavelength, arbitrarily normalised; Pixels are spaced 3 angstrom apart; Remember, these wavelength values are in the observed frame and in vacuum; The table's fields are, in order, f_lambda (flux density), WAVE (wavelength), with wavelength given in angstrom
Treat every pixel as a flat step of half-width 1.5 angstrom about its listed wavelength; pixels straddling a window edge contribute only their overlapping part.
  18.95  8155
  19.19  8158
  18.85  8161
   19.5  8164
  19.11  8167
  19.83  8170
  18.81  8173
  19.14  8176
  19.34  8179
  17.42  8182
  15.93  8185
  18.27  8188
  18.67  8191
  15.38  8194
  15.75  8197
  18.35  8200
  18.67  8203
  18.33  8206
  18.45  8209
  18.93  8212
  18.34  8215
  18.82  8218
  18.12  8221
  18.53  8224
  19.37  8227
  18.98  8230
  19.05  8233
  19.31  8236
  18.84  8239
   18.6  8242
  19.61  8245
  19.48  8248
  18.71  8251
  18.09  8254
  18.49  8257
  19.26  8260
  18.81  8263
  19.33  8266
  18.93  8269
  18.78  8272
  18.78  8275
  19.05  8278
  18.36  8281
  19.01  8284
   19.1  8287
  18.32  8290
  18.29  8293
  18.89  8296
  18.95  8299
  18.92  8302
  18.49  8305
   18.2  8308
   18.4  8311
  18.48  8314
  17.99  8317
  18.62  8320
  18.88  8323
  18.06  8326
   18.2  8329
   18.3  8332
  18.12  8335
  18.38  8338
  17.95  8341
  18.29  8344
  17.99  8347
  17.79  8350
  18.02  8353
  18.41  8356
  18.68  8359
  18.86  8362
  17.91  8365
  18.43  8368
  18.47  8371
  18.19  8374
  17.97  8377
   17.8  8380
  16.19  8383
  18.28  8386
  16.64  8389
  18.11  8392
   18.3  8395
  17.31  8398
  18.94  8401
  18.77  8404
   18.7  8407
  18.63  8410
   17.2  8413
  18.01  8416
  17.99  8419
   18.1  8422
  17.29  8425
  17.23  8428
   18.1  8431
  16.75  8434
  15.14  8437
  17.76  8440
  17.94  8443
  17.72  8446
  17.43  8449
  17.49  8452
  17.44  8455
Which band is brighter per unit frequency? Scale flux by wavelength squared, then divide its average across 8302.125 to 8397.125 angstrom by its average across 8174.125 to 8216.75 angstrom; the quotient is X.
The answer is 1.05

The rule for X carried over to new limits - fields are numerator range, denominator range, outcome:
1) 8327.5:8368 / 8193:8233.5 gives 1.03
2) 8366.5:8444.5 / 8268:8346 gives 0.98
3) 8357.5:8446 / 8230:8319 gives 0.98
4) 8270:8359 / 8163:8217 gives 1.04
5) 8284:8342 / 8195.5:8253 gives 1.01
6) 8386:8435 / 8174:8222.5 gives 1.05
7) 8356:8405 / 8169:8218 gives 1.04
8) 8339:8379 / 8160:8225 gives 1.04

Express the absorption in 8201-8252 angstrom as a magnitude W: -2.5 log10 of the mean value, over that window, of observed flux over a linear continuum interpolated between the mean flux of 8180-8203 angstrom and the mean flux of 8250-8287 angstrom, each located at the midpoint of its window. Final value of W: -0.05 mag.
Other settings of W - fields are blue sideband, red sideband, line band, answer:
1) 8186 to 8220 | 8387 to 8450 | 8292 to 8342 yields -0.04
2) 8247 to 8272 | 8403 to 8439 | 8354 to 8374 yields -0.02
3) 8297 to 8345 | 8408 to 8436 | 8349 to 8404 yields 0.00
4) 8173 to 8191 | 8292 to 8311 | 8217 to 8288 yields -0.03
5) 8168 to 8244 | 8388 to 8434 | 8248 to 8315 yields -0.03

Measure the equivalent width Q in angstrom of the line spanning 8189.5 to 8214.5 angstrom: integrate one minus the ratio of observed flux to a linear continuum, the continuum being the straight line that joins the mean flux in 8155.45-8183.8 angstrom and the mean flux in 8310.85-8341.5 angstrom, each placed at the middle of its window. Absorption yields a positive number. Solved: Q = 1.3 angstrom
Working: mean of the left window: 19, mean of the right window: 18.3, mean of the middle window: 17.8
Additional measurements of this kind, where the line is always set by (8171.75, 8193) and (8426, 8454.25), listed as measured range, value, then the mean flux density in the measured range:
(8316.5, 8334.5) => -0.69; 18.3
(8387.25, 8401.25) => -0.26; 17.8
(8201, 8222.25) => -0.55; 18.5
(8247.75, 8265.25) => -0.86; 18.8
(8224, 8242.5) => -1.06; 19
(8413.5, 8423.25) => -0.33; 17.9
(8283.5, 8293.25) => -0.49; 18.7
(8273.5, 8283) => -0.49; 18.7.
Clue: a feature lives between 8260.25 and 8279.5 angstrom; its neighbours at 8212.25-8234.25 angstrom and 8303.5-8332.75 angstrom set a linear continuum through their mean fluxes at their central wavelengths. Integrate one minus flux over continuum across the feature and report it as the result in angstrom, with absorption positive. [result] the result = -0.4 angstrom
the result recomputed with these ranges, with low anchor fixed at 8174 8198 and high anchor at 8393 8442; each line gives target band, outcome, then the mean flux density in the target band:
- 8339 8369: -0.9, 18.2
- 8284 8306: -1.3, 18.7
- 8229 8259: -2.2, 18.9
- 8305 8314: -0.4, 18.4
